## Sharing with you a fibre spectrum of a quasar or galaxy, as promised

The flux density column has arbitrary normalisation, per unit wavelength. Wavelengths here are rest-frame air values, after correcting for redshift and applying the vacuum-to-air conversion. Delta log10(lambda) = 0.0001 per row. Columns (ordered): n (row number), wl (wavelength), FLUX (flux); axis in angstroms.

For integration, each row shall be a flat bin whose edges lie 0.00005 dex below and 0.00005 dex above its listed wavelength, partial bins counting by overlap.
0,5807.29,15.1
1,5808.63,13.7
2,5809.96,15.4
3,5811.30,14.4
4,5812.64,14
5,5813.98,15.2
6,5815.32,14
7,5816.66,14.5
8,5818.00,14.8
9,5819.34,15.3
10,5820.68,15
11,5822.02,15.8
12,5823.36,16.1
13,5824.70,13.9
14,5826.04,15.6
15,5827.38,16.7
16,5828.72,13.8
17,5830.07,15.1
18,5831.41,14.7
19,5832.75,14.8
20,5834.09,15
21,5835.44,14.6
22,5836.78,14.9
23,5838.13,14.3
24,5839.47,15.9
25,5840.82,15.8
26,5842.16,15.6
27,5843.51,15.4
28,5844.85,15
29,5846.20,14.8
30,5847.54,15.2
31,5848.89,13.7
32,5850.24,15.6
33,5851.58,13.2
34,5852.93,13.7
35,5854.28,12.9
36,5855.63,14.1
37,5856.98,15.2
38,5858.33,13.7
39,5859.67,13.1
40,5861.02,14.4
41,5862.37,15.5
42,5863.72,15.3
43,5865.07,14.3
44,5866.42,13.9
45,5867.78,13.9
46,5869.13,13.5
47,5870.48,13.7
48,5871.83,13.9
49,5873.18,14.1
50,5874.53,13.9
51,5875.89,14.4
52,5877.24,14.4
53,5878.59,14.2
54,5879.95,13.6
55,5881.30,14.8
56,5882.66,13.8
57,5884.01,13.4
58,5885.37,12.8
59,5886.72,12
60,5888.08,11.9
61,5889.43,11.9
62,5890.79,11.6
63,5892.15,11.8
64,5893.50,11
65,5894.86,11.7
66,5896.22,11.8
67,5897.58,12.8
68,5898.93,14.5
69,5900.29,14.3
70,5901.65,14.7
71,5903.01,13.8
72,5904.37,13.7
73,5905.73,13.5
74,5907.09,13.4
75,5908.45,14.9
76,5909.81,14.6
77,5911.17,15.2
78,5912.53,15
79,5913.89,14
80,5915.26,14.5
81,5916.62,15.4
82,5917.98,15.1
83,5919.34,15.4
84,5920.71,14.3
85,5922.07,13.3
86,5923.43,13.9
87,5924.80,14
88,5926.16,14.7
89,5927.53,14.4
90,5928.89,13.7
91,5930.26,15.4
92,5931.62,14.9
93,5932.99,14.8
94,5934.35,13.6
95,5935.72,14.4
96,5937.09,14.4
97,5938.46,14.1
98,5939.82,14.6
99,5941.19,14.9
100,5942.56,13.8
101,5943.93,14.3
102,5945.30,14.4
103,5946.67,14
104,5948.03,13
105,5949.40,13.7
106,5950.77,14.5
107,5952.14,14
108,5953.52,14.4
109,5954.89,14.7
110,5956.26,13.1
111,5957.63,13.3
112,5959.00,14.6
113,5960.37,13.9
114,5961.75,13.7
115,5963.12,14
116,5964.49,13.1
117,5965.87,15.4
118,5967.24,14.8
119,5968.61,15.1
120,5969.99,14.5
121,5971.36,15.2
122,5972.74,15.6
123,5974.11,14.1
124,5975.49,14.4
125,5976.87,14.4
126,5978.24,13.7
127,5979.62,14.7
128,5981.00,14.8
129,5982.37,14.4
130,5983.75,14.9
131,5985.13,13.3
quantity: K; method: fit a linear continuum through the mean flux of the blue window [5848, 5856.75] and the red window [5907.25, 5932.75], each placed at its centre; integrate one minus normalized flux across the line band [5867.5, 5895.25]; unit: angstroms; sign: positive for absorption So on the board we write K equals 2.1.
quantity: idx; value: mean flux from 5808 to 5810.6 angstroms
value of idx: 14.6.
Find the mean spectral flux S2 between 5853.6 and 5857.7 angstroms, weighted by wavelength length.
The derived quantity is 14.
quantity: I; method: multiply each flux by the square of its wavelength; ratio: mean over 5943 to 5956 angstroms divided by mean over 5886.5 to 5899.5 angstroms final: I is 1.19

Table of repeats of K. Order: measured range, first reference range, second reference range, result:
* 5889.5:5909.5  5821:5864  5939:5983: 2.0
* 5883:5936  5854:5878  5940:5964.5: 1.2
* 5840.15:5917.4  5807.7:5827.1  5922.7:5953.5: 3.5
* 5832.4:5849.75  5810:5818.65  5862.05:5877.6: -0.8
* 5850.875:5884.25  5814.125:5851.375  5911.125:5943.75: 1.7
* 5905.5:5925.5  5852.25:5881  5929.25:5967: -0.4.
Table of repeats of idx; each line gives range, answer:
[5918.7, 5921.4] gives 14.8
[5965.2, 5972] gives 15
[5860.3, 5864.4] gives 15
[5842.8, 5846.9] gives 15.1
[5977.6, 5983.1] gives 14.4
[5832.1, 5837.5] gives 14.8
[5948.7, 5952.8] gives 14.1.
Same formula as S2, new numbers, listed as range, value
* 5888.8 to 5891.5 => 11.7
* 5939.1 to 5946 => 14.4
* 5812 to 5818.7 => 14.5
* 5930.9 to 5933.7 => 14.9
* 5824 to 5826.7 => 14.8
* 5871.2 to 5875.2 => 14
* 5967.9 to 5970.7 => 14.8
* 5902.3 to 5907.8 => 13.6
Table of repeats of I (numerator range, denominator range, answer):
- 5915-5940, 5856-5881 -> 1.04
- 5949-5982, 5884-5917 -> 1.10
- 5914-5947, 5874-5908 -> 1.11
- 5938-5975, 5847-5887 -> 1.05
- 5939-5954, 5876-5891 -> 1.09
